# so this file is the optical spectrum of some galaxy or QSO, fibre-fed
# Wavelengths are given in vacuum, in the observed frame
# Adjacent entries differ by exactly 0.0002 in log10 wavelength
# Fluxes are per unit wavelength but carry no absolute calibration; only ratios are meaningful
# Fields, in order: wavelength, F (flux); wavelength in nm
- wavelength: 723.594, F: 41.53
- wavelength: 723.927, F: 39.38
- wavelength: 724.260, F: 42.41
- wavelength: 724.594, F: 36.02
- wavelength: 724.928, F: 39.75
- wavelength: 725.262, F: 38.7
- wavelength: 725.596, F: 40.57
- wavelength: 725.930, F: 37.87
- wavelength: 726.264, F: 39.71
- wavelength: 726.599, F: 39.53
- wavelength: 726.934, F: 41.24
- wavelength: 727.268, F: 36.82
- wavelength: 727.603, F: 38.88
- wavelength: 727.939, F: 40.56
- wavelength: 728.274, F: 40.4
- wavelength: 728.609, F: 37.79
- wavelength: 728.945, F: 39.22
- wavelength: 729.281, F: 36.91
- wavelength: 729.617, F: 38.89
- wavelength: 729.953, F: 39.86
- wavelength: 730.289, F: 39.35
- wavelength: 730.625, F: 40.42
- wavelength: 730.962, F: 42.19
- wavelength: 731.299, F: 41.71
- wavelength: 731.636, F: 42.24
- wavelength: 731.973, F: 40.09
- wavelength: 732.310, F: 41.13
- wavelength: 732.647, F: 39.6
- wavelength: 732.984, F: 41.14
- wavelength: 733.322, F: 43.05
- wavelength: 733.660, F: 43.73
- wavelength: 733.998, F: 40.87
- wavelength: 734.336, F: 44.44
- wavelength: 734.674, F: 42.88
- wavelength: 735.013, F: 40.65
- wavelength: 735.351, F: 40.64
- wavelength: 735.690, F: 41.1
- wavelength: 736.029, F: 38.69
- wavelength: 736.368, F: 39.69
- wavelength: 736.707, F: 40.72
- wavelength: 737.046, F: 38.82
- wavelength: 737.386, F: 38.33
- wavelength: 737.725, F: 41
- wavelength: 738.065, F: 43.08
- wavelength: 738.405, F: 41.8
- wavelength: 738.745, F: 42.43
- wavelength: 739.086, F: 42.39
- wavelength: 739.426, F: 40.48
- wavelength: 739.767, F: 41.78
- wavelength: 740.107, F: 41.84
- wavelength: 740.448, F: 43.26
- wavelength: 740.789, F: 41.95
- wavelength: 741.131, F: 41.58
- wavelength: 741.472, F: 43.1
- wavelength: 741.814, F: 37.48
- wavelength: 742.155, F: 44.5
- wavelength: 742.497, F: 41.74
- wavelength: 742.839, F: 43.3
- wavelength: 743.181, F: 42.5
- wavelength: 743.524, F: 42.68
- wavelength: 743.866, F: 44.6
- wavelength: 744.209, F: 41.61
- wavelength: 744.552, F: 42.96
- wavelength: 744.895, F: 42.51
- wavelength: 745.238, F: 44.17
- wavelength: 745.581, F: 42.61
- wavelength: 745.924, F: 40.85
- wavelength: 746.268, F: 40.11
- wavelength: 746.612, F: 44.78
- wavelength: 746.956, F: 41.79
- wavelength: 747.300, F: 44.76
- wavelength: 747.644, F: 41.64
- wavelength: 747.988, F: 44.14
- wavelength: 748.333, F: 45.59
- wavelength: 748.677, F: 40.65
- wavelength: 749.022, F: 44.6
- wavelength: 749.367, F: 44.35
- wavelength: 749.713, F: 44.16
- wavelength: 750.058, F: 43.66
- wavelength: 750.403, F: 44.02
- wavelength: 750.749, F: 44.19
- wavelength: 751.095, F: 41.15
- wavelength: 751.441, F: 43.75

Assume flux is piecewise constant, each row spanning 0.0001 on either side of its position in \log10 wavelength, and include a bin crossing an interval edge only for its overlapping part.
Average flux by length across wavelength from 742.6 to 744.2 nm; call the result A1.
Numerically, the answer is 43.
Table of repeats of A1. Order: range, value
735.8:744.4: 41.6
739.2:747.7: 42.4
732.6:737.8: 41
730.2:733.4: 41.1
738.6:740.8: 42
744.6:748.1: 42.7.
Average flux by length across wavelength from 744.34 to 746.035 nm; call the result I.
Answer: 42.7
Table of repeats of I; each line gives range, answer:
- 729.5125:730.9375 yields 39.9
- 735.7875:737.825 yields 39.6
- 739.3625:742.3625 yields 41.8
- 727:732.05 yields 39.7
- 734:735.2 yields 42.4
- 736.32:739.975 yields 41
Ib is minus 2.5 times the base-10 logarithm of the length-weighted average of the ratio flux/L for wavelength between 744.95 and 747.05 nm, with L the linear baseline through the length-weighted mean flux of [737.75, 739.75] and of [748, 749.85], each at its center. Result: 0.02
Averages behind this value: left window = 41.9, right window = 43.9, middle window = 42.4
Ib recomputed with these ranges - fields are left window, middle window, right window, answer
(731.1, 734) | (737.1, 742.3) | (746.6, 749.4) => 0.022 mag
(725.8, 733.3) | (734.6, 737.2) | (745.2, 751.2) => 0.018 mag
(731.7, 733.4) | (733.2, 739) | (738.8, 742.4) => 0.002 mag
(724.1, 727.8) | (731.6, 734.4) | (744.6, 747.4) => -0.033 mag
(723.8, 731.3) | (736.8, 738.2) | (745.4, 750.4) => 0.026 mag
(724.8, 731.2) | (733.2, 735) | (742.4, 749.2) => -0.056 mag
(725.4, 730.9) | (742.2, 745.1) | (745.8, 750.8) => -0.012 mag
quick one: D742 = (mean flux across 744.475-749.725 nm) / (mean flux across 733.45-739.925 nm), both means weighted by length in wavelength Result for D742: 1.04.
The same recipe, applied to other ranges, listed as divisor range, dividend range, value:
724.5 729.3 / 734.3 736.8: 1.05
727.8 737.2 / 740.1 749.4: 1.05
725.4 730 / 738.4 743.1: 1.07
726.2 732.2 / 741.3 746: 1.07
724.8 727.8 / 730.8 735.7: 1.06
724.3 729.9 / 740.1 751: 1.10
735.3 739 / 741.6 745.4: 1.05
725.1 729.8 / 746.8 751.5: 1.11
